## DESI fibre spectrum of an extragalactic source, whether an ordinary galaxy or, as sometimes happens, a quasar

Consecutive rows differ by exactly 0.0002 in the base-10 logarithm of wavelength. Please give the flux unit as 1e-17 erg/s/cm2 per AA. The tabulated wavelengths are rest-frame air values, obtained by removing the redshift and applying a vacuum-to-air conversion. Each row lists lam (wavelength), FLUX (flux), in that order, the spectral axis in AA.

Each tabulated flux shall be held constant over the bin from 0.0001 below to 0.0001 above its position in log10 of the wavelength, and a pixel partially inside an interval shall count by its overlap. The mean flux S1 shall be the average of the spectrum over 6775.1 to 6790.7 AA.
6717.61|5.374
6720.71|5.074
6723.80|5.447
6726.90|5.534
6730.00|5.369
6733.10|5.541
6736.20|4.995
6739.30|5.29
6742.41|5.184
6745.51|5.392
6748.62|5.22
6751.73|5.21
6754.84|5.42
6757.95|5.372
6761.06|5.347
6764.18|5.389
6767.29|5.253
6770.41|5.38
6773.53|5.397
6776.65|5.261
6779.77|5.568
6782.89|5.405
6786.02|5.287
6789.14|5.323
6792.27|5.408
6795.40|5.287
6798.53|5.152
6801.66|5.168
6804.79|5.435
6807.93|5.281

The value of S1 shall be 5.37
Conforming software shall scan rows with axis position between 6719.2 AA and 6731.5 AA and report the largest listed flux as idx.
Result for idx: 5.534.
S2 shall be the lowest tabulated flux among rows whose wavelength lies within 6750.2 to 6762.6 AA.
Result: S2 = 5.21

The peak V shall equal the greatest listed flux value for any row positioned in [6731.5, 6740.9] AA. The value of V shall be 5.541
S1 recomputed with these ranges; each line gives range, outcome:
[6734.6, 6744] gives 5.16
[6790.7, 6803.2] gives 5.25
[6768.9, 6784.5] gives 5.4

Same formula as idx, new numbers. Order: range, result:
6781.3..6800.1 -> 5.408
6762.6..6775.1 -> 5.397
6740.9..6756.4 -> 5.42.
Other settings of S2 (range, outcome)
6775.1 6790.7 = 5.261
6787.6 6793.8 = 5.323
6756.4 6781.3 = 5.253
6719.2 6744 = 4.995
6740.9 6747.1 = 5.184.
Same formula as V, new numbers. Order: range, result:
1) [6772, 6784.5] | 5.568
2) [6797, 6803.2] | 5.168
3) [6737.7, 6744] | 5.29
